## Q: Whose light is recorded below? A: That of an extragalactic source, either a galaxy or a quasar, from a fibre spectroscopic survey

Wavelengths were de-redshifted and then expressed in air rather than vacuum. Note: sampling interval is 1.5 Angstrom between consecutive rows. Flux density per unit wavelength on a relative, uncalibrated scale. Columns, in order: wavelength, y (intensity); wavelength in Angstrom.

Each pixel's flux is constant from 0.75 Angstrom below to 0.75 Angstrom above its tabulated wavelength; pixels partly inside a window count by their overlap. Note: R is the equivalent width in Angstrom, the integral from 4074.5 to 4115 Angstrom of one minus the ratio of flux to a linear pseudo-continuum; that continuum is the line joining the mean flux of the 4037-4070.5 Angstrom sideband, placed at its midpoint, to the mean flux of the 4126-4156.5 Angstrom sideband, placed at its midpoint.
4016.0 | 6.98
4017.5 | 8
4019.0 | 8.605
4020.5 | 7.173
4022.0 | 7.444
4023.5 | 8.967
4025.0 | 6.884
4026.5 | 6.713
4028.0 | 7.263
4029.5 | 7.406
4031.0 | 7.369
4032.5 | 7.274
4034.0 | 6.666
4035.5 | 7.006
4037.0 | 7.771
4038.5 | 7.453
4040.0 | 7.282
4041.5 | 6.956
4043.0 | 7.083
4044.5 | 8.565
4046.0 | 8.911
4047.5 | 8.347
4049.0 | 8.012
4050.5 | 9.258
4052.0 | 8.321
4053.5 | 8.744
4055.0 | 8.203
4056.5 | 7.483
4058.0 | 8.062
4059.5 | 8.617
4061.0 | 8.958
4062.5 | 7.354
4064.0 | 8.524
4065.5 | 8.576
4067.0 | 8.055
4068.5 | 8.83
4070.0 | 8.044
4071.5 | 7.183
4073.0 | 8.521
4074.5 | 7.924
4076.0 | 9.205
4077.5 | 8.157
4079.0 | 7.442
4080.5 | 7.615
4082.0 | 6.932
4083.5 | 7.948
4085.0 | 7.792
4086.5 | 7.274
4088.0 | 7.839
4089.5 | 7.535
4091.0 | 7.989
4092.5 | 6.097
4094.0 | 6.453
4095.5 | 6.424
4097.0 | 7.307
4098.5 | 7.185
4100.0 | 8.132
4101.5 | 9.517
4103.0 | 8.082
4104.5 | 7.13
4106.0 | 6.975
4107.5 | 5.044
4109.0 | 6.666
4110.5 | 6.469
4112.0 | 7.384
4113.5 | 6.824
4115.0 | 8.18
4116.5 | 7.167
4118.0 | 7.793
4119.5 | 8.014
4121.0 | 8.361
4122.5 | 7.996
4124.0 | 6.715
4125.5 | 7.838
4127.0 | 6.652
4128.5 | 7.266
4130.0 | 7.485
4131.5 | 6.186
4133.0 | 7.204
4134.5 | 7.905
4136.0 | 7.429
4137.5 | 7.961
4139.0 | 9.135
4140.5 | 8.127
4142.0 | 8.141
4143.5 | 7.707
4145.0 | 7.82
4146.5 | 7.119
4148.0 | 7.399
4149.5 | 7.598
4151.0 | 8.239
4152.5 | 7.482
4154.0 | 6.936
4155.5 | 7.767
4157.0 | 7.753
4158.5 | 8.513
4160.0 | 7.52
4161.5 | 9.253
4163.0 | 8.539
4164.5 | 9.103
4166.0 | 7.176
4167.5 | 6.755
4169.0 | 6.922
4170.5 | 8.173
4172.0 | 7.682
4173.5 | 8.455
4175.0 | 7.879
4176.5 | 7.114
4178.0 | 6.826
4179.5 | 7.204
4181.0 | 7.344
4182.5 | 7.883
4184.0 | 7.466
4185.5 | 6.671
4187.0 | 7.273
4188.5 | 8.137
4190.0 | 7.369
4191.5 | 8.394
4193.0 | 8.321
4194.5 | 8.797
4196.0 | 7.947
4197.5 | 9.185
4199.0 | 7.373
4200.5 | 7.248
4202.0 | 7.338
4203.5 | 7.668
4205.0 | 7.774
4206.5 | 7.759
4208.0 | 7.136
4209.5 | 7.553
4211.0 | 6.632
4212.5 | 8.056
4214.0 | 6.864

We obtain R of 2.6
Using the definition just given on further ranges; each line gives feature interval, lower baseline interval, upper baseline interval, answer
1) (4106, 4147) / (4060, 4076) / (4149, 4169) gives 2.9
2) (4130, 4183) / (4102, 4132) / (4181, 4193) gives -1.8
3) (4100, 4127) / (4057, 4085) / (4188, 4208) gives 2.1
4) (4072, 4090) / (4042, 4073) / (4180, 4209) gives 0.7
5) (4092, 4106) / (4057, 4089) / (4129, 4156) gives 0.9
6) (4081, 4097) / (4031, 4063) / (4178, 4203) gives 1.3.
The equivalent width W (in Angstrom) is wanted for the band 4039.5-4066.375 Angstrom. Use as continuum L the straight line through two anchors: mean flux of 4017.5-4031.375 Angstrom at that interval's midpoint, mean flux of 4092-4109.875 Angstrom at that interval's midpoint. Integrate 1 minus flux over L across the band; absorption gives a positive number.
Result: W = -2.9 Angstrom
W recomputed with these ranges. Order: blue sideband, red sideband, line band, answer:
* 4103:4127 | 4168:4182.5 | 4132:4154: -1.15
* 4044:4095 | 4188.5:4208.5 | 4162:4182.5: 0.66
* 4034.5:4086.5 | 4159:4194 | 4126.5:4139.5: 0.64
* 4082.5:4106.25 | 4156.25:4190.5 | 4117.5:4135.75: 0.30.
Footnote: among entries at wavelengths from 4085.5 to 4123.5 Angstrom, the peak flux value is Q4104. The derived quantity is 9.517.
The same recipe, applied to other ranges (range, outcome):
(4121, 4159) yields 9.135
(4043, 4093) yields 9.258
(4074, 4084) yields 9.205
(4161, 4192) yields 9.253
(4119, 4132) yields 8.361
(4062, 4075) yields 8.83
